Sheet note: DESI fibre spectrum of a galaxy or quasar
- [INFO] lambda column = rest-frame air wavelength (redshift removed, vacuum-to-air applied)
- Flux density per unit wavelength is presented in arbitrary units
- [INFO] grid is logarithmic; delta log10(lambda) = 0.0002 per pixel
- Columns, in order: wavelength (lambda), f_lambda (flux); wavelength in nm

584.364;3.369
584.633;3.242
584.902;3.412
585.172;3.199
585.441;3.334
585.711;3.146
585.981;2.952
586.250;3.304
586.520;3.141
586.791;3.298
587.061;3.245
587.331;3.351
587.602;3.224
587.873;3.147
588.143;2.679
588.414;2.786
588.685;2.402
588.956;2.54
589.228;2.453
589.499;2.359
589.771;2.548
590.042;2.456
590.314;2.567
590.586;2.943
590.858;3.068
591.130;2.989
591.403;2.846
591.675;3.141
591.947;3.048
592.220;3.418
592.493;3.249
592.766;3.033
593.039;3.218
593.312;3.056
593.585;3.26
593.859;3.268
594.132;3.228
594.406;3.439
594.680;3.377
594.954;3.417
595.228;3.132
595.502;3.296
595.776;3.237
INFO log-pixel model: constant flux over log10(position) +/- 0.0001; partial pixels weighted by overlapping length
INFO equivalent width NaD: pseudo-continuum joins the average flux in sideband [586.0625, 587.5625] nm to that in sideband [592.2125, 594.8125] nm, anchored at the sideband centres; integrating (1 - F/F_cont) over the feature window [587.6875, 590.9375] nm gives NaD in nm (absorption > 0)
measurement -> 0.59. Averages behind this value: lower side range 3.25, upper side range 3.25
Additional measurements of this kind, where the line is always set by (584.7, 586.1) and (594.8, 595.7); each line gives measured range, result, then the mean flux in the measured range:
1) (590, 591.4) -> 0.18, 2.83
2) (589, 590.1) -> 0.26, 2.46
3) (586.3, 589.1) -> 0.21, 2.99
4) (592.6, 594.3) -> 0.04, 3.18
